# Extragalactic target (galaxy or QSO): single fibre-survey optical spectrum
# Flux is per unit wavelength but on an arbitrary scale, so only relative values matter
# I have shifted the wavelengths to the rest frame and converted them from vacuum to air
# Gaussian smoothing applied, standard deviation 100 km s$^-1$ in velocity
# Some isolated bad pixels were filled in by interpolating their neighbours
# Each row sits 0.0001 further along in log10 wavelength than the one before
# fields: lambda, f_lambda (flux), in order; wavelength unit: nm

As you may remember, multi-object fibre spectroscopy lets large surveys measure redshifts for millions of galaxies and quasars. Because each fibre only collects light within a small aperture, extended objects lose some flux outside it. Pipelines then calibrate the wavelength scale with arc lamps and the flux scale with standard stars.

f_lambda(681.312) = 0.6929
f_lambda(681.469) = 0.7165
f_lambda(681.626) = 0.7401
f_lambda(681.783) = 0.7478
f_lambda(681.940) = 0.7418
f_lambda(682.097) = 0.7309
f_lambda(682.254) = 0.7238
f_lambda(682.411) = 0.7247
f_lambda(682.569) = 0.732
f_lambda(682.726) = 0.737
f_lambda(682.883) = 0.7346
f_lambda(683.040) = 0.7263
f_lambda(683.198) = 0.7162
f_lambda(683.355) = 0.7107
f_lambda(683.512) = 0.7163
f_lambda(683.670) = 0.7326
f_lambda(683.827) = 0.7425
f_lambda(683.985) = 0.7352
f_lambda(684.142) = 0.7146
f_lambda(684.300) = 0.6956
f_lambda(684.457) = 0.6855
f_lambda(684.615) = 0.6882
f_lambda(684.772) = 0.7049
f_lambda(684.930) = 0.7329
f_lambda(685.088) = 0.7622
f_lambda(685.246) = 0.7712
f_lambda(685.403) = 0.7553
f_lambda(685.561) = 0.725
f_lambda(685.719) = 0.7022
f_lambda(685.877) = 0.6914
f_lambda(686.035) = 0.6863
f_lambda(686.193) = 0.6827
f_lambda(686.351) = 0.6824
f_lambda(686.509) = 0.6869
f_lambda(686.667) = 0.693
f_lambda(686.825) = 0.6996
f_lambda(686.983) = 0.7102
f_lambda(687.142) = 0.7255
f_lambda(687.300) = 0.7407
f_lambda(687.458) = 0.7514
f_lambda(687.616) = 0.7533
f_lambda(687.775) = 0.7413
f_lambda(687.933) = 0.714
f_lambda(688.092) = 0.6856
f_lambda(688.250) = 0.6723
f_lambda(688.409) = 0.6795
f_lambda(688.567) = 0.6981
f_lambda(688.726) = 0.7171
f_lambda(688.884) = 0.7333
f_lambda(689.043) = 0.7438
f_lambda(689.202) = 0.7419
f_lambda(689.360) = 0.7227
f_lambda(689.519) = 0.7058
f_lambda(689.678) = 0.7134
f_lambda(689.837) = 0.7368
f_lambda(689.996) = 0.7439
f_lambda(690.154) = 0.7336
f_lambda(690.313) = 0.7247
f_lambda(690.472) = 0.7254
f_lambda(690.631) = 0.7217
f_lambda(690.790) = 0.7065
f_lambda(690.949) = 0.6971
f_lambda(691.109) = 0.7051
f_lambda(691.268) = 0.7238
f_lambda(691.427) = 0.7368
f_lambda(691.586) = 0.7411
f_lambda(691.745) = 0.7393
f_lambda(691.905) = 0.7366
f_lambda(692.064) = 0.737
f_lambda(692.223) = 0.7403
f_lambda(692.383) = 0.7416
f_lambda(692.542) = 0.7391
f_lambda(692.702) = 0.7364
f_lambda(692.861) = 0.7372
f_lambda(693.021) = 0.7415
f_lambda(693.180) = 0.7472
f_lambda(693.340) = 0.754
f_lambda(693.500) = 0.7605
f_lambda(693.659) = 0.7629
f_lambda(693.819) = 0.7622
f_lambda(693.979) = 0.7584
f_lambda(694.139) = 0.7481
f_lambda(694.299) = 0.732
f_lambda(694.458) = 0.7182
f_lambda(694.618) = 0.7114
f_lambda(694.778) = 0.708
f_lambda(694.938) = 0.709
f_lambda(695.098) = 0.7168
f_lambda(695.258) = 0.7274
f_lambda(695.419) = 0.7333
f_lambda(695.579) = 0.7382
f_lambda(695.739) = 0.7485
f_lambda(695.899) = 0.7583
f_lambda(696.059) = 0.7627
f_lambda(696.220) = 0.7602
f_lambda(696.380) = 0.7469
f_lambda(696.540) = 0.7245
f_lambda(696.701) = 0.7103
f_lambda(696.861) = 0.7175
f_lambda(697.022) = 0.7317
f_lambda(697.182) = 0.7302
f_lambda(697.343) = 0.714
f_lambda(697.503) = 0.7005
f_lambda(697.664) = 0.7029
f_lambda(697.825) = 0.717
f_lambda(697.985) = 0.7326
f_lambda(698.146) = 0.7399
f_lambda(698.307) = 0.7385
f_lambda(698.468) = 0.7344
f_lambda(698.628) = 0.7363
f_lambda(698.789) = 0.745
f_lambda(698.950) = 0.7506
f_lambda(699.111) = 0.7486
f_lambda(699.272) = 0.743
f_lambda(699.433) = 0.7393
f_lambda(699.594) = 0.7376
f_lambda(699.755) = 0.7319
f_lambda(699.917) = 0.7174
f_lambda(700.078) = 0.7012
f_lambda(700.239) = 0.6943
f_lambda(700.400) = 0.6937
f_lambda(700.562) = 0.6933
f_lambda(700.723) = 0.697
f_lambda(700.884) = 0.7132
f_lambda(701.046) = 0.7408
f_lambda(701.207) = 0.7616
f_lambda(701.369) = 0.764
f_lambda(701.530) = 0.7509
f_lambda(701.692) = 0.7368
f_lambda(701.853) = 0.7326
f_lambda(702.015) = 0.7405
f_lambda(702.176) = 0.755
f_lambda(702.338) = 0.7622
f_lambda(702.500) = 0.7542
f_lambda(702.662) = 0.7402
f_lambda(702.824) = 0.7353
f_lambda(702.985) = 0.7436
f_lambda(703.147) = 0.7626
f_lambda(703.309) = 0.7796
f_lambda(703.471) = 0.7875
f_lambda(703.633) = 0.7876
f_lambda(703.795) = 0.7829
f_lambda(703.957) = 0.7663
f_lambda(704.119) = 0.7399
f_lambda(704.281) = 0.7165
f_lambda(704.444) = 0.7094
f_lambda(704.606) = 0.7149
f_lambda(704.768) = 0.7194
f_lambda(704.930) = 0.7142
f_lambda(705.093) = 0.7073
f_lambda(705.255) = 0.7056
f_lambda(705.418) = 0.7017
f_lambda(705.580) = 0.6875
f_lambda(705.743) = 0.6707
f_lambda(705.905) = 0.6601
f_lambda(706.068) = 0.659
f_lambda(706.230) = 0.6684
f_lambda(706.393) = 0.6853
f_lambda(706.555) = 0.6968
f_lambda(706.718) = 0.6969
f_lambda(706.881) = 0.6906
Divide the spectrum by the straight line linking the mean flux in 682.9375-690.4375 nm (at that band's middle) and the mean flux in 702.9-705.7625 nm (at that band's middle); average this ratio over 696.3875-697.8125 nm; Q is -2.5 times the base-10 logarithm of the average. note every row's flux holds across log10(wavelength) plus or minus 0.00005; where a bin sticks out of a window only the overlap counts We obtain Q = 0.01 mag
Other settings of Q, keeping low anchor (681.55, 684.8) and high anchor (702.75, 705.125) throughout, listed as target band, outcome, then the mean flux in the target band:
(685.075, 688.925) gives 0.02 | 0.713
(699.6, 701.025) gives 0.05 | 0.708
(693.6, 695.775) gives 0.00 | 0.733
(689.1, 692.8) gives 0.00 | 0.728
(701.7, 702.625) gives -0.01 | 0.748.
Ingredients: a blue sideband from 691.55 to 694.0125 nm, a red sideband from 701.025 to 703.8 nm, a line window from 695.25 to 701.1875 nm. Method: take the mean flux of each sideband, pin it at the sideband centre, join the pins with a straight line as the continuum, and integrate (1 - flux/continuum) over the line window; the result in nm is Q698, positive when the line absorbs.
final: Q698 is 0.18 nm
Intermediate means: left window 0.746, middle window 0.729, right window 0.756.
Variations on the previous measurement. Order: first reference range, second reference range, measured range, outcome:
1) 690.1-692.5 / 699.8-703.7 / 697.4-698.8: 0.02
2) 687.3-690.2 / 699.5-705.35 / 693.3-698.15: -0.03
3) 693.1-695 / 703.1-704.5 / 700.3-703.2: 0.07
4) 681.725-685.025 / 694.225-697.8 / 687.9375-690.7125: 0.03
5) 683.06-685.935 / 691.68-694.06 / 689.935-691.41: 0.04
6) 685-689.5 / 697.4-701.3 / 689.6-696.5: -0.14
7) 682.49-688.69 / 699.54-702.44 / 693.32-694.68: -0.04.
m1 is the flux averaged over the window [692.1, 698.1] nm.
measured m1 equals 0.735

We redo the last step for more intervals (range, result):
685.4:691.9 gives 0.717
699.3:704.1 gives 0.742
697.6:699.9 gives 0.735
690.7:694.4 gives 0.738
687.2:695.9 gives 0.73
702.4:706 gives 0.731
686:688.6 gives 0.707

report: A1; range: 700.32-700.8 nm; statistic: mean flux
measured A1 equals 0.694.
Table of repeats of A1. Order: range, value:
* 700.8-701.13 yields 0.728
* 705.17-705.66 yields 0.699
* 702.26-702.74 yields 0.751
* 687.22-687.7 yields 0.749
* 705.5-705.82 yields 0.678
